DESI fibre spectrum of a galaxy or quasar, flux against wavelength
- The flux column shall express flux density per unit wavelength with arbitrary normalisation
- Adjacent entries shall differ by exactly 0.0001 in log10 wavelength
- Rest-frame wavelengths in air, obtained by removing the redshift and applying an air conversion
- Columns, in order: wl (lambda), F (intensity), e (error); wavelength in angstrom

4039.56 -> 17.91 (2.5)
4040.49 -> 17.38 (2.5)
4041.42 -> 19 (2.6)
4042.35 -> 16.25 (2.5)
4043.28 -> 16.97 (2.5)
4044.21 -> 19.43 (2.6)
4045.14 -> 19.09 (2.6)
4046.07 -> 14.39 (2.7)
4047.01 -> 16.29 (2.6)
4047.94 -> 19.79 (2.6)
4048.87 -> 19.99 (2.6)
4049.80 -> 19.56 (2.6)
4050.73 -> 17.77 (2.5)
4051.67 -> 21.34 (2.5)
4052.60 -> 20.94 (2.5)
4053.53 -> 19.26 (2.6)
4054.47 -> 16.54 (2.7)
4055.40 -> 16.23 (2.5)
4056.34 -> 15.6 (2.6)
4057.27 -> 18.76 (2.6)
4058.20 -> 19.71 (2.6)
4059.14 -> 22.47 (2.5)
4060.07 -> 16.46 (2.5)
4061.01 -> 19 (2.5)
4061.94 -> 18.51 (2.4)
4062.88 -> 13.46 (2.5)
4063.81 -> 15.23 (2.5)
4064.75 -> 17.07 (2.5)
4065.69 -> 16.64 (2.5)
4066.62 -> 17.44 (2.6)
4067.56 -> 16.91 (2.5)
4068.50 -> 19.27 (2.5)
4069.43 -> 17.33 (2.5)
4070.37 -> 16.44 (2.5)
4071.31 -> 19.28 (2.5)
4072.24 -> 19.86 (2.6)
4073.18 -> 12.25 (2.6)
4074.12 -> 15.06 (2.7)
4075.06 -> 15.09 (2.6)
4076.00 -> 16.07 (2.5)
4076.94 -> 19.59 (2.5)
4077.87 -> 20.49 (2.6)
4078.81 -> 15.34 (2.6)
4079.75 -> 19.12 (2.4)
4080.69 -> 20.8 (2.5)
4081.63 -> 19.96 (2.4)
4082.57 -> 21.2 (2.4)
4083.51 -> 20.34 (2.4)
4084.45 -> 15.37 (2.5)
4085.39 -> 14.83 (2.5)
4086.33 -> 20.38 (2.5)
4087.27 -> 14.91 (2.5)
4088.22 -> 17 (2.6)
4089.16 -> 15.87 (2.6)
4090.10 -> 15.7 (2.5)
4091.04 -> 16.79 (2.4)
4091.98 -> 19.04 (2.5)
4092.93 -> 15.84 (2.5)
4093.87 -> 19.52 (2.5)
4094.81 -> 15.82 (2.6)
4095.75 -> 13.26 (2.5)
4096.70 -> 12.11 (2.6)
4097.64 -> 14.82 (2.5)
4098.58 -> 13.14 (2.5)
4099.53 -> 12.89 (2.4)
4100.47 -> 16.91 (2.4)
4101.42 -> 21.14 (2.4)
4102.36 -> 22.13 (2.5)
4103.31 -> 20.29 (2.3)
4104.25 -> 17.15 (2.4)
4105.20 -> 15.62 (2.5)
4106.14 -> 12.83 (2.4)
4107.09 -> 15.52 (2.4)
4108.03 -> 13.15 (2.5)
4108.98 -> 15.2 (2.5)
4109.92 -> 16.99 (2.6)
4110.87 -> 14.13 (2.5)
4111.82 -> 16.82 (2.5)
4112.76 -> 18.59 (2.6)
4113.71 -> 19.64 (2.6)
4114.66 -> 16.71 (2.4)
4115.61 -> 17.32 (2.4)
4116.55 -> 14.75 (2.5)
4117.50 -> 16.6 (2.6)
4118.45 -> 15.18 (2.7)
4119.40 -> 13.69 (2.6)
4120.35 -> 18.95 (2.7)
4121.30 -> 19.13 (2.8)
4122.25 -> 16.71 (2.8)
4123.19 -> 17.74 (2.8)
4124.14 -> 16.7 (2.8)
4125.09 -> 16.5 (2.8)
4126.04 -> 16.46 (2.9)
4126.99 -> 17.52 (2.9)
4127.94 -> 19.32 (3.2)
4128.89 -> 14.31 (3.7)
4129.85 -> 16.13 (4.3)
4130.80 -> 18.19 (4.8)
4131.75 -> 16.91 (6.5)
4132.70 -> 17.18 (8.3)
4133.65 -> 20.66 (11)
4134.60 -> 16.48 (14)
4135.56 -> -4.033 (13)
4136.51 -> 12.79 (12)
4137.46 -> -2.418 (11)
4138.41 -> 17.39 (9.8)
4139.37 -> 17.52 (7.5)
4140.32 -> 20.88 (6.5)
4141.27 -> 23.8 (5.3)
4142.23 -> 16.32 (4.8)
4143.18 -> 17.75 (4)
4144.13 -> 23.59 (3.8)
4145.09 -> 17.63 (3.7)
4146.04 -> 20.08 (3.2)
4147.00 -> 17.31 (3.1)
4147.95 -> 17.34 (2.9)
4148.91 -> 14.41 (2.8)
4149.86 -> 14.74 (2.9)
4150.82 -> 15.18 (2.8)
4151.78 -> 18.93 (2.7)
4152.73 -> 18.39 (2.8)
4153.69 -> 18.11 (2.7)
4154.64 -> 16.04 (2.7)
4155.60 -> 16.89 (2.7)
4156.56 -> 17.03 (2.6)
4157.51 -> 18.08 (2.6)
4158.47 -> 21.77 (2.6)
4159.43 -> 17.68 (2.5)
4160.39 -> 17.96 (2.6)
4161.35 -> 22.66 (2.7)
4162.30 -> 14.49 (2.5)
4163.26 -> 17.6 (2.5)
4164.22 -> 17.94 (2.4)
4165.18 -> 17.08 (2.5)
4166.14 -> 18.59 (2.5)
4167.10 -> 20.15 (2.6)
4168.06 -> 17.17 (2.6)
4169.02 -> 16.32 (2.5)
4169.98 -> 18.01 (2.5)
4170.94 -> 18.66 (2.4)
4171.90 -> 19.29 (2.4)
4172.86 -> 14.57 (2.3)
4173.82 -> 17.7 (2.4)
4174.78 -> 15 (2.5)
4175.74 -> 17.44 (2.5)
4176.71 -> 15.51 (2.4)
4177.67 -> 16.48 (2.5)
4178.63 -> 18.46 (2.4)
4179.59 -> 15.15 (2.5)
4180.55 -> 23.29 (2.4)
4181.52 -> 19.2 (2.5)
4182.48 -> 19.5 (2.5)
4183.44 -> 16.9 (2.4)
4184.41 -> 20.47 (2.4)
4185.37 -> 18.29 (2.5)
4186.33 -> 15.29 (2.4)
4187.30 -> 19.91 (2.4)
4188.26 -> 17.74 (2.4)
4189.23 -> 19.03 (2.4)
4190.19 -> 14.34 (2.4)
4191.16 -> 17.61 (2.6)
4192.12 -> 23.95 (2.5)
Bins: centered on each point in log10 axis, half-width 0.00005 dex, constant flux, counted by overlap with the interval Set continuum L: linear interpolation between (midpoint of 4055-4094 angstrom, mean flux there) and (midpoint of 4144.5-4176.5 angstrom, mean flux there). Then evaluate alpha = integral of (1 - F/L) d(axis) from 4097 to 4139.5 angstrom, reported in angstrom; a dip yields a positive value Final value 4.3 angstrom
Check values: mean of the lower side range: 17.5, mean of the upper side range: 17.6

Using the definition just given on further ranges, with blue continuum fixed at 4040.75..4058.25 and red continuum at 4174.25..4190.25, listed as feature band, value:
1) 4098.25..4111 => 1.2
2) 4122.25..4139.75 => 3.1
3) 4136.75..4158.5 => 1.0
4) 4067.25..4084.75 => 0.2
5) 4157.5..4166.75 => -0.3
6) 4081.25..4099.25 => 1.5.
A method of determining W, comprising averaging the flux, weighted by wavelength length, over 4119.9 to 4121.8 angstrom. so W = 19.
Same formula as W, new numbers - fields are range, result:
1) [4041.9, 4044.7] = 17.6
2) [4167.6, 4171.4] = 17.5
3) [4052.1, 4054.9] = 19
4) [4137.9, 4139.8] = 17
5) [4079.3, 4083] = 20.3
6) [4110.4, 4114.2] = 17.3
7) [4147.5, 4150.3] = 15.5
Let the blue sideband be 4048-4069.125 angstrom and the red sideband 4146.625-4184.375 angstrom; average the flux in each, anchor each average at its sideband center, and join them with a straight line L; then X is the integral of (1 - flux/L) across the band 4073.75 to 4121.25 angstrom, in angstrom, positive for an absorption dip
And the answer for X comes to 3.0 angstrom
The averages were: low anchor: 18.1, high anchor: 17.7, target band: 16.8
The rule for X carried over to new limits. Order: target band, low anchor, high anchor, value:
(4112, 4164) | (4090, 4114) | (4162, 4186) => 0.7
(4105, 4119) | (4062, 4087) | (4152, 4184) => 1.4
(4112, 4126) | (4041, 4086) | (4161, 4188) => 0.7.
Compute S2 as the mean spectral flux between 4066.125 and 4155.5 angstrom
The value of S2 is 16.7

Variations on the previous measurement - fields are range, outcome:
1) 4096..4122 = 16.3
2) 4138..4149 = 18.8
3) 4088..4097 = 16.1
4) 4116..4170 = 16.8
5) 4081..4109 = 16.7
